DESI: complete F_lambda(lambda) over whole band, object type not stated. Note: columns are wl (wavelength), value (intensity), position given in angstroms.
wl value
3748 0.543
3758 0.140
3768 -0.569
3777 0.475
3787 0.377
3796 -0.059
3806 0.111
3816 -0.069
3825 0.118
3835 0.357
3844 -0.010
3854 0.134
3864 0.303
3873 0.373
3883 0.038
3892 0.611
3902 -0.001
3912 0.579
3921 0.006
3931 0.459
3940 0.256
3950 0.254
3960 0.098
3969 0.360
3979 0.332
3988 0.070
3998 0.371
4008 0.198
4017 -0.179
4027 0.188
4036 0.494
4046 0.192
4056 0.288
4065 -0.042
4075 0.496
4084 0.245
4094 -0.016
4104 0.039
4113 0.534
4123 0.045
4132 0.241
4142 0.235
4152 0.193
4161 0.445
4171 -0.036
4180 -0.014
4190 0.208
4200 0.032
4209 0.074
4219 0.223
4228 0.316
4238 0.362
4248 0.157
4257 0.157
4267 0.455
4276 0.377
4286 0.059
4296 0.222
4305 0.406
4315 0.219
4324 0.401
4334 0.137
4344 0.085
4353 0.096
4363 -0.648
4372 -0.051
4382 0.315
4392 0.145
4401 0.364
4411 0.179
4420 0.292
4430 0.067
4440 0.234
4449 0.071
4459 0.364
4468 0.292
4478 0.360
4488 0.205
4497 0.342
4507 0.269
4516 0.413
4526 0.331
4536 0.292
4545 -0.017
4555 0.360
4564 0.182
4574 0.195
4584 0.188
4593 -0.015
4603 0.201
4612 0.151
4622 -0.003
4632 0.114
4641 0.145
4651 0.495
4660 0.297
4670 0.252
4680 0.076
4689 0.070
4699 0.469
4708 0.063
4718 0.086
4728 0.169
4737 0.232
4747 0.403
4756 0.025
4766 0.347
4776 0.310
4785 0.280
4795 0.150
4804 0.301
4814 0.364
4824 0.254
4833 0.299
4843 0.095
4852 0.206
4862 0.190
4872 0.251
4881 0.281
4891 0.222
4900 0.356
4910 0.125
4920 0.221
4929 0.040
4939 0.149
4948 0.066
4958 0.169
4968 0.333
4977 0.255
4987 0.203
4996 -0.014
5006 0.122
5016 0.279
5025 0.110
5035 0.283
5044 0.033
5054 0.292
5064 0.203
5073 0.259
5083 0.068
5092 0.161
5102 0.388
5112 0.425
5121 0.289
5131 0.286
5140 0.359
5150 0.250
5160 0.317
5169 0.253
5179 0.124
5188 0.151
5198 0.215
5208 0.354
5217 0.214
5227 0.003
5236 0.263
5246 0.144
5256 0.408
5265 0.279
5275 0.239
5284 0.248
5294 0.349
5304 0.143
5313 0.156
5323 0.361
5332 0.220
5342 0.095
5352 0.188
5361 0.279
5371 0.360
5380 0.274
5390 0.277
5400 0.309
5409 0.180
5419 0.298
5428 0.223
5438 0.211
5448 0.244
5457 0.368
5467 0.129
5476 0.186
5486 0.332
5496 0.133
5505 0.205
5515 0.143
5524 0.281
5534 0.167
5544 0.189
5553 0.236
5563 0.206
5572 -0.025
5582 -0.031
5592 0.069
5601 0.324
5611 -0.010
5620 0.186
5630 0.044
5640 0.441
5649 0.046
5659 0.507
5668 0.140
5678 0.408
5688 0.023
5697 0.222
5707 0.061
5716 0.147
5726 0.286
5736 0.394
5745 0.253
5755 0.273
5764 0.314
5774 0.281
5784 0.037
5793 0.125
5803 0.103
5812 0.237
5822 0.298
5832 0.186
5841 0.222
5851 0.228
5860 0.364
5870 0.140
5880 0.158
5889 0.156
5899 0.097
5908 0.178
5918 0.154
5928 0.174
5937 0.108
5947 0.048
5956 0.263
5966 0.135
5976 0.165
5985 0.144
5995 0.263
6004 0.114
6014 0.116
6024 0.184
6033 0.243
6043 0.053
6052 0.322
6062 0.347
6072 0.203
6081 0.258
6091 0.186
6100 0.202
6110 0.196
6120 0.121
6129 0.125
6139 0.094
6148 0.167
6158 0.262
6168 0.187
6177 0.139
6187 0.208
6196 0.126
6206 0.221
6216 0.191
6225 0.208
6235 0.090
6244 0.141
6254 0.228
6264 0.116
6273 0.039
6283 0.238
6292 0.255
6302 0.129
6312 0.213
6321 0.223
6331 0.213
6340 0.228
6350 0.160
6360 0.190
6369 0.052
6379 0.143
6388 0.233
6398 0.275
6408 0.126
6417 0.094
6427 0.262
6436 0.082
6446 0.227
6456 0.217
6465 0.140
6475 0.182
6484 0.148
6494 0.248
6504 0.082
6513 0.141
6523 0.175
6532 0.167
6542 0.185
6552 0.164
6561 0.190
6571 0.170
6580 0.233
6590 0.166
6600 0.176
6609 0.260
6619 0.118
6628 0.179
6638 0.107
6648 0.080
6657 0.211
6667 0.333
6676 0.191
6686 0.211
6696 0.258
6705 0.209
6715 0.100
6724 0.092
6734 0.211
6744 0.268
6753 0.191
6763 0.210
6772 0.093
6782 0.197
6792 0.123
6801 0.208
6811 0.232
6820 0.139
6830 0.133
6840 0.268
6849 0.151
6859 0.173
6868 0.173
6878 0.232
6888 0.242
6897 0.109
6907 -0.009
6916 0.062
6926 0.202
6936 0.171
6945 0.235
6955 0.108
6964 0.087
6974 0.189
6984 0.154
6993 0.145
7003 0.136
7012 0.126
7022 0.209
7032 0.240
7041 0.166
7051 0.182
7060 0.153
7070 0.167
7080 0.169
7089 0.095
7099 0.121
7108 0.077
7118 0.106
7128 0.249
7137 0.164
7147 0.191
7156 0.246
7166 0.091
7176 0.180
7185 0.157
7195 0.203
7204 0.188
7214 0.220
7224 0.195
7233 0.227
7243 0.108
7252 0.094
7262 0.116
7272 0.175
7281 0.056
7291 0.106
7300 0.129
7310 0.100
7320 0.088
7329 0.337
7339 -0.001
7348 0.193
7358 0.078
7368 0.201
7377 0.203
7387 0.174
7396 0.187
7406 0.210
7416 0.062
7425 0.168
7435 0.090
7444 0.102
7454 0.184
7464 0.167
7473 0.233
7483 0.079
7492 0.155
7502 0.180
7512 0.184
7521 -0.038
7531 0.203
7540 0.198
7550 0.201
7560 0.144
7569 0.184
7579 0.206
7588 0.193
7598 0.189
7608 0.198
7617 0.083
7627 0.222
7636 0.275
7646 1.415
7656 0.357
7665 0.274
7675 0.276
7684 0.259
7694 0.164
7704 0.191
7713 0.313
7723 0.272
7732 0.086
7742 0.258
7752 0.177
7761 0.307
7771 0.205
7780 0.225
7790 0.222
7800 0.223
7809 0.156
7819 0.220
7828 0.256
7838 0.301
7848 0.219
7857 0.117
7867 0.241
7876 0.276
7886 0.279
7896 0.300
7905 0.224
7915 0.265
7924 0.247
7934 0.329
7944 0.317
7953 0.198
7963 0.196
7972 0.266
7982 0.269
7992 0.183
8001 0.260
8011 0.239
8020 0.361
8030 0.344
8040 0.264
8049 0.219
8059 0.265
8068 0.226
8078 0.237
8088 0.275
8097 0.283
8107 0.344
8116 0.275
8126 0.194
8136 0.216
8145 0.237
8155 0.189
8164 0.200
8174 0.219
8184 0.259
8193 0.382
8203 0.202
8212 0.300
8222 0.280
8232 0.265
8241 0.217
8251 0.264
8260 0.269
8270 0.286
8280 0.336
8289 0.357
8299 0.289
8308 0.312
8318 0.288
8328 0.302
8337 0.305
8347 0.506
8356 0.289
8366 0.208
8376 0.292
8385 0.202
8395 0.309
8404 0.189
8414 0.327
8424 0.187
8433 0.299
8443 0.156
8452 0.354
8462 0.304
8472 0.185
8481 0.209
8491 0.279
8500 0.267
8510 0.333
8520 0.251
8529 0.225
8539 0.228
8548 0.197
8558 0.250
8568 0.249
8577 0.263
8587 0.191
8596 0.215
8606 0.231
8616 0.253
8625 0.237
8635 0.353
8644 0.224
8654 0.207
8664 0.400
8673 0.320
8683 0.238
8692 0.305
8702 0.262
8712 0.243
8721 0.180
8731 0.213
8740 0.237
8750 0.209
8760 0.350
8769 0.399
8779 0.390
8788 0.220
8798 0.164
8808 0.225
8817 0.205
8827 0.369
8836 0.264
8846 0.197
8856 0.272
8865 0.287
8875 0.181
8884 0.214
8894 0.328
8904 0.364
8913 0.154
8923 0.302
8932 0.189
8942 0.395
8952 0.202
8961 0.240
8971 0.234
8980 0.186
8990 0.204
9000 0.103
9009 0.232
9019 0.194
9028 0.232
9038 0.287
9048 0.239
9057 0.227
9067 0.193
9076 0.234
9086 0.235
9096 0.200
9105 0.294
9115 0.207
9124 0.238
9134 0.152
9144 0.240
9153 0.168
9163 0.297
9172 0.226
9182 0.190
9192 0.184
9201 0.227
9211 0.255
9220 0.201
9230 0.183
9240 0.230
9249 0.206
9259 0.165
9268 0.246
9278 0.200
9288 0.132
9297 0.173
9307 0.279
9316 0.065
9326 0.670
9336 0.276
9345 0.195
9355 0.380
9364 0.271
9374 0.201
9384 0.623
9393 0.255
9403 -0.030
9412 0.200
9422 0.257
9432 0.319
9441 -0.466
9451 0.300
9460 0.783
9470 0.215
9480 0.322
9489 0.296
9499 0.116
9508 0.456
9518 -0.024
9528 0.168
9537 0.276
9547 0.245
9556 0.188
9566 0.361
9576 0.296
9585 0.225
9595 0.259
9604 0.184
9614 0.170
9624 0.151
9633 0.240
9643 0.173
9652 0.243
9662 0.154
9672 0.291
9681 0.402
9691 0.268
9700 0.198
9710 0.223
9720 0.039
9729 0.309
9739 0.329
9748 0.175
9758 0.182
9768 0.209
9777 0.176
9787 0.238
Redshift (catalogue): 1.05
